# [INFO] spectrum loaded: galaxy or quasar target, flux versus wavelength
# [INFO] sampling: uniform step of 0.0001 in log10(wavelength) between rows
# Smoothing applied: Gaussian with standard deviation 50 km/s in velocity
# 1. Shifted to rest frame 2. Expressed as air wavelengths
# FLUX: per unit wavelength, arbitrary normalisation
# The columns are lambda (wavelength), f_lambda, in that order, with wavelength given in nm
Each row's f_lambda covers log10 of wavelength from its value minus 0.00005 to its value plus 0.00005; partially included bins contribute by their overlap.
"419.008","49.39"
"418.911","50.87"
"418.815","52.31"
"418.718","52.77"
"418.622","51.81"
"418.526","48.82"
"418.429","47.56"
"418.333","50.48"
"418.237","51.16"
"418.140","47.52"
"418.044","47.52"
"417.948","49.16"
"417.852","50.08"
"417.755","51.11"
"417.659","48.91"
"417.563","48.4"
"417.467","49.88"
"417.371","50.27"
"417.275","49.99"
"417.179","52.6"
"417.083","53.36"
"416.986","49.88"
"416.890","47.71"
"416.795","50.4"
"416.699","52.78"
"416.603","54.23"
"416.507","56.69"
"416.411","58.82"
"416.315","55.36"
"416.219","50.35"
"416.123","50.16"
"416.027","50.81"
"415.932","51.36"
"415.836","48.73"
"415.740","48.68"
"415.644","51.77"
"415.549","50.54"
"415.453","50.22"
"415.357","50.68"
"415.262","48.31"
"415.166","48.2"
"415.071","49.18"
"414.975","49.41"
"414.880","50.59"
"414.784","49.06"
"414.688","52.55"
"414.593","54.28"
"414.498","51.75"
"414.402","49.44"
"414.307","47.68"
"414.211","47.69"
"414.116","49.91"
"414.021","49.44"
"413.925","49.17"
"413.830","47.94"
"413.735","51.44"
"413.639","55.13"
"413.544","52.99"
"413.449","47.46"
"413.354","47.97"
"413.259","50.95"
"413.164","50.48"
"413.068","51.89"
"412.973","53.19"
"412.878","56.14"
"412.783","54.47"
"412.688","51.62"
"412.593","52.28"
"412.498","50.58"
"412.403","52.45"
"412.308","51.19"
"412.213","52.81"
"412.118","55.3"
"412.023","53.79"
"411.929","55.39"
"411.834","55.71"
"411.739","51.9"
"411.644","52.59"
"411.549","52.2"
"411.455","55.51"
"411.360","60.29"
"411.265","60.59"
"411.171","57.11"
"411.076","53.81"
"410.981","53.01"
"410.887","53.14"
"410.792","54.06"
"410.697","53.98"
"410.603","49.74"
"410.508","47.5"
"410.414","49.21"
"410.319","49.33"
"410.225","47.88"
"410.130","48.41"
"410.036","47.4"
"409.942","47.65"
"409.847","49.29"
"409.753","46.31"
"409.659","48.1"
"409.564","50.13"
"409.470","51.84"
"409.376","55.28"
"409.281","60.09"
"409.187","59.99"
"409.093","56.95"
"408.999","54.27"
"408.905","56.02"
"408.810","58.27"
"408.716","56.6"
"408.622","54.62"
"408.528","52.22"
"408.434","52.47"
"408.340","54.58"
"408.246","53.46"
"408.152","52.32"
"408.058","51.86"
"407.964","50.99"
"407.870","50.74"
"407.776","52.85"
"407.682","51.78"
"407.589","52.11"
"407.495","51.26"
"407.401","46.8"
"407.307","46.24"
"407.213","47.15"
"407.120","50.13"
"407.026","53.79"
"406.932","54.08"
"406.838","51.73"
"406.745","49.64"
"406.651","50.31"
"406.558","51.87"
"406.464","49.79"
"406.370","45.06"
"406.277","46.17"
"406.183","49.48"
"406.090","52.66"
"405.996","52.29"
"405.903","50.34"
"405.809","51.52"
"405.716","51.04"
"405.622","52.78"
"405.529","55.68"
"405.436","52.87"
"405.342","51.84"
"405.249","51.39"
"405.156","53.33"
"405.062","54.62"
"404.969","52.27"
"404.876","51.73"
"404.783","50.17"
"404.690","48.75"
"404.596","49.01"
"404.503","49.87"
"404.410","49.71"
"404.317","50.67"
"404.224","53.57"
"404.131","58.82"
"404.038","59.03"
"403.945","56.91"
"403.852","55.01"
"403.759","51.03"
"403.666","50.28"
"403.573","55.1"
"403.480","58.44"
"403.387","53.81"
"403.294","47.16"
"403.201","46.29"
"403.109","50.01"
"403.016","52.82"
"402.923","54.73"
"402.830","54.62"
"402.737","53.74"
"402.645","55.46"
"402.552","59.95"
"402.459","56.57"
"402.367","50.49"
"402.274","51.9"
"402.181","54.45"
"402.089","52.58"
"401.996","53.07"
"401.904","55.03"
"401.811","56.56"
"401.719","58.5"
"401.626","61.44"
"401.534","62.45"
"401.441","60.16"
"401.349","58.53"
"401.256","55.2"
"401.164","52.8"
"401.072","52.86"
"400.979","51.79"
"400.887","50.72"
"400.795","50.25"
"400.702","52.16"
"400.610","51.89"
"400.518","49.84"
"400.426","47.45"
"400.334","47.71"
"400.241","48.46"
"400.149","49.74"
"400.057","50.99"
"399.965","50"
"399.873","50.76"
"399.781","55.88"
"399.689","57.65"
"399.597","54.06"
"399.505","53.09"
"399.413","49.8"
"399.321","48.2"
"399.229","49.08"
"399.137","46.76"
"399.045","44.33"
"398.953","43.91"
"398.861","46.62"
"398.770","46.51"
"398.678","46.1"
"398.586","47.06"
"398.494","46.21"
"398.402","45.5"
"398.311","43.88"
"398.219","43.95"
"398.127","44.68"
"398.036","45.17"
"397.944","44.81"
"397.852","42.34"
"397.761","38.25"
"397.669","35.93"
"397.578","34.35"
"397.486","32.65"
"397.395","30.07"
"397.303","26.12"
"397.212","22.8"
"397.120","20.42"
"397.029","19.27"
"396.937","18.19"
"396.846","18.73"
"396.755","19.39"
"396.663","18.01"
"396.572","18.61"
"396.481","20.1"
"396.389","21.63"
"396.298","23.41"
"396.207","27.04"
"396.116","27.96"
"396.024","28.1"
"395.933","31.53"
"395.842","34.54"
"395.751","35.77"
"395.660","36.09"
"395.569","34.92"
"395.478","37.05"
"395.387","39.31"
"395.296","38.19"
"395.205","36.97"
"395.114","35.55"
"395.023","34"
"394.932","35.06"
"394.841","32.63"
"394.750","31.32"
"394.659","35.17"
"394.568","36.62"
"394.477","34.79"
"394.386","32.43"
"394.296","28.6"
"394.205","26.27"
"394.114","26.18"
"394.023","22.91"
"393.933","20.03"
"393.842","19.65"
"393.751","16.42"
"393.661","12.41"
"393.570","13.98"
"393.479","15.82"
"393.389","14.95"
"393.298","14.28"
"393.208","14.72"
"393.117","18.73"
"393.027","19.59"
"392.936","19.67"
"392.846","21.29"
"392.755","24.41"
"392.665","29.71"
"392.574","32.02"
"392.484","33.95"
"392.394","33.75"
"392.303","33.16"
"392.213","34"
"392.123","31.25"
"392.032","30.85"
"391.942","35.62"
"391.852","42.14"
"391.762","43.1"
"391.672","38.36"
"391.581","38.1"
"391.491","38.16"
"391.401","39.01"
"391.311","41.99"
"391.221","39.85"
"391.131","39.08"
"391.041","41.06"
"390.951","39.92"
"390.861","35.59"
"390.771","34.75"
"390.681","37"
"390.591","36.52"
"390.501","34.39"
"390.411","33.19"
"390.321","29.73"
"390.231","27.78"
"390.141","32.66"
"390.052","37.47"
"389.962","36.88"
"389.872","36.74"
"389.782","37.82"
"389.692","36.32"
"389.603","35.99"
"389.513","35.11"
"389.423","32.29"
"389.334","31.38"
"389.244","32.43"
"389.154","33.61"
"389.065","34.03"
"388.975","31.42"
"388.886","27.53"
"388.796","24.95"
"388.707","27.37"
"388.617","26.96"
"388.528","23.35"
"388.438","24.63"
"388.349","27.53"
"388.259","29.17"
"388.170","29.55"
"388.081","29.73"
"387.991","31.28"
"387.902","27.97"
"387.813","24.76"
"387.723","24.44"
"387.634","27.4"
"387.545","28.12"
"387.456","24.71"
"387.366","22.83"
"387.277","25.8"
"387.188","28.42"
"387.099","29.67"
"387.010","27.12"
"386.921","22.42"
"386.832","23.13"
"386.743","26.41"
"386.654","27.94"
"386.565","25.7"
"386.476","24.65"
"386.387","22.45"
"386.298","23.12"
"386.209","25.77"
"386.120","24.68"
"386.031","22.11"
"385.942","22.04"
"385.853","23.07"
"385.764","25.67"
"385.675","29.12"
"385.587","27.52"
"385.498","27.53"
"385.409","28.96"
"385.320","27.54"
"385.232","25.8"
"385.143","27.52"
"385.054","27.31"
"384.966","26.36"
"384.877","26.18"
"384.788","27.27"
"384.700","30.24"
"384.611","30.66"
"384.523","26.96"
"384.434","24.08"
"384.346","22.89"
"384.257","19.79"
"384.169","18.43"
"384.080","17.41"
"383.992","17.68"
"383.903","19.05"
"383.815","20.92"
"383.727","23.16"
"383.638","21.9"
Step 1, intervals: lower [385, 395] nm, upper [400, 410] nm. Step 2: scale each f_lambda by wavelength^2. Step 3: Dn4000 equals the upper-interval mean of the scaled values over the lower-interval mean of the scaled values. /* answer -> 1.95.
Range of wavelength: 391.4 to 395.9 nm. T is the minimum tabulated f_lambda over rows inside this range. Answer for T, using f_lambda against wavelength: 12.41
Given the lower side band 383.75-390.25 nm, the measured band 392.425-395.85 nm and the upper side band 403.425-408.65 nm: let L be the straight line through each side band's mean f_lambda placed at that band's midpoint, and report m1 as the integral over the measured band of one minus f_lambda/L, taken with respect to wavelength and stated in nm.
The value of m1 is 0.86 nm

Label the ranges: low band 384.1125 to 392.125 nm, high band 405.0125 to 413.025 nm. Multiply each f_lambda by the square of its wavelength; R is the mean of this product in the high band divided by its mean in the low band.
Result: 1.94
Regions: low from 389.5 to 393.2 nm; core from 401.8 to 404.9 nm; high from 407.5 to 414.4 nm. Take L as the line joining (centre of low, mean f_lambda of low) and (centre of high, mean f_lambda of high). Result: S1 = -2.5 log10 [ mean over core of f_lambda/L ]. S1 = -0.18 mag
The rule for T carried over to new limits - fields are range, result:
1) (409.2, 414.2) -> 46.31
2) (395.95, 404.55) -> 18.01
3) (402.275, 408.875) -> 45.06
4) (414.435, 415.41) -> 48.2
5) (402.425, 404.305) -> 46.29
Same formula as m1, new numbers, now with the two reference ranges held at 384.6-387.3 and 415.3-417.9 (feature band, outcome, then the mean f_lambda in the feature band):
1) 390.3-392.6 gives -0.44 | 36.5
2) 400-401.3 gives -0.43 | 50.9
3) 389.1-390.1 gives -0.20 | 35.1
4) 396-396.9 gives 0.33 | 22.1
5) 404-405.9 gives -0.49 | 52.4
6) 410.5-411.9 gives -0.22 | 54.3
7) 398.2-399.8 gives -0.49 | 48.2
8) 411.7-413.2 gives -0.17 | 53.1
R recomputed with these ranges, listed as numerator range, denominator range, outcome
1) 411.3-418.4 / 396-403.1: 1.24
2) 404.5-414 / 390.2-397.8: 1.90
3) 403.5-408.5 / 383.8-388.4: 2.24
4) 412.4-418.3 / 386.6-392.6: 1.80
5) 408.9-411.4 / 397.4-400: 1.22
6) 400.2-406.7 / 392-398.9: 1.82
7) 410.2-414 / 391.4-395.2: 2.04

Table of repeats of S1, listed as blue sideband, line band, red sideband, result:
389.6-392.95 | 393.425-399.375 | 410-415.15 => 0.205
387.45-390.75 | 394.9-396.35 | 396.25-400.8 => 0.120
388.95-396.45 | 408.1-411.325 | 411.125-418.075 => -0.126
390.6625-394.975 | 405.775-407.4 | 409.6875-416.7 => -0.127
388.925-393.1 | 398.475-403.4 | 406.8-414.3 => -0.199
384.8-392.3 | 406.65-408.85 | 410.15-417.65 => -0.119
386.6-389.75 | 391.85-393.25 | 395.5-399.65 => 0.137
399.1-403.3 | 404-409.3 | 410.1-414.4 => 0.006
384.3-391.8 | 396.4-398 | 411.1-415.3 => 0.373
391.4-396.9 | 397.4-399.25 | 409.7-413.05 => -0.247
